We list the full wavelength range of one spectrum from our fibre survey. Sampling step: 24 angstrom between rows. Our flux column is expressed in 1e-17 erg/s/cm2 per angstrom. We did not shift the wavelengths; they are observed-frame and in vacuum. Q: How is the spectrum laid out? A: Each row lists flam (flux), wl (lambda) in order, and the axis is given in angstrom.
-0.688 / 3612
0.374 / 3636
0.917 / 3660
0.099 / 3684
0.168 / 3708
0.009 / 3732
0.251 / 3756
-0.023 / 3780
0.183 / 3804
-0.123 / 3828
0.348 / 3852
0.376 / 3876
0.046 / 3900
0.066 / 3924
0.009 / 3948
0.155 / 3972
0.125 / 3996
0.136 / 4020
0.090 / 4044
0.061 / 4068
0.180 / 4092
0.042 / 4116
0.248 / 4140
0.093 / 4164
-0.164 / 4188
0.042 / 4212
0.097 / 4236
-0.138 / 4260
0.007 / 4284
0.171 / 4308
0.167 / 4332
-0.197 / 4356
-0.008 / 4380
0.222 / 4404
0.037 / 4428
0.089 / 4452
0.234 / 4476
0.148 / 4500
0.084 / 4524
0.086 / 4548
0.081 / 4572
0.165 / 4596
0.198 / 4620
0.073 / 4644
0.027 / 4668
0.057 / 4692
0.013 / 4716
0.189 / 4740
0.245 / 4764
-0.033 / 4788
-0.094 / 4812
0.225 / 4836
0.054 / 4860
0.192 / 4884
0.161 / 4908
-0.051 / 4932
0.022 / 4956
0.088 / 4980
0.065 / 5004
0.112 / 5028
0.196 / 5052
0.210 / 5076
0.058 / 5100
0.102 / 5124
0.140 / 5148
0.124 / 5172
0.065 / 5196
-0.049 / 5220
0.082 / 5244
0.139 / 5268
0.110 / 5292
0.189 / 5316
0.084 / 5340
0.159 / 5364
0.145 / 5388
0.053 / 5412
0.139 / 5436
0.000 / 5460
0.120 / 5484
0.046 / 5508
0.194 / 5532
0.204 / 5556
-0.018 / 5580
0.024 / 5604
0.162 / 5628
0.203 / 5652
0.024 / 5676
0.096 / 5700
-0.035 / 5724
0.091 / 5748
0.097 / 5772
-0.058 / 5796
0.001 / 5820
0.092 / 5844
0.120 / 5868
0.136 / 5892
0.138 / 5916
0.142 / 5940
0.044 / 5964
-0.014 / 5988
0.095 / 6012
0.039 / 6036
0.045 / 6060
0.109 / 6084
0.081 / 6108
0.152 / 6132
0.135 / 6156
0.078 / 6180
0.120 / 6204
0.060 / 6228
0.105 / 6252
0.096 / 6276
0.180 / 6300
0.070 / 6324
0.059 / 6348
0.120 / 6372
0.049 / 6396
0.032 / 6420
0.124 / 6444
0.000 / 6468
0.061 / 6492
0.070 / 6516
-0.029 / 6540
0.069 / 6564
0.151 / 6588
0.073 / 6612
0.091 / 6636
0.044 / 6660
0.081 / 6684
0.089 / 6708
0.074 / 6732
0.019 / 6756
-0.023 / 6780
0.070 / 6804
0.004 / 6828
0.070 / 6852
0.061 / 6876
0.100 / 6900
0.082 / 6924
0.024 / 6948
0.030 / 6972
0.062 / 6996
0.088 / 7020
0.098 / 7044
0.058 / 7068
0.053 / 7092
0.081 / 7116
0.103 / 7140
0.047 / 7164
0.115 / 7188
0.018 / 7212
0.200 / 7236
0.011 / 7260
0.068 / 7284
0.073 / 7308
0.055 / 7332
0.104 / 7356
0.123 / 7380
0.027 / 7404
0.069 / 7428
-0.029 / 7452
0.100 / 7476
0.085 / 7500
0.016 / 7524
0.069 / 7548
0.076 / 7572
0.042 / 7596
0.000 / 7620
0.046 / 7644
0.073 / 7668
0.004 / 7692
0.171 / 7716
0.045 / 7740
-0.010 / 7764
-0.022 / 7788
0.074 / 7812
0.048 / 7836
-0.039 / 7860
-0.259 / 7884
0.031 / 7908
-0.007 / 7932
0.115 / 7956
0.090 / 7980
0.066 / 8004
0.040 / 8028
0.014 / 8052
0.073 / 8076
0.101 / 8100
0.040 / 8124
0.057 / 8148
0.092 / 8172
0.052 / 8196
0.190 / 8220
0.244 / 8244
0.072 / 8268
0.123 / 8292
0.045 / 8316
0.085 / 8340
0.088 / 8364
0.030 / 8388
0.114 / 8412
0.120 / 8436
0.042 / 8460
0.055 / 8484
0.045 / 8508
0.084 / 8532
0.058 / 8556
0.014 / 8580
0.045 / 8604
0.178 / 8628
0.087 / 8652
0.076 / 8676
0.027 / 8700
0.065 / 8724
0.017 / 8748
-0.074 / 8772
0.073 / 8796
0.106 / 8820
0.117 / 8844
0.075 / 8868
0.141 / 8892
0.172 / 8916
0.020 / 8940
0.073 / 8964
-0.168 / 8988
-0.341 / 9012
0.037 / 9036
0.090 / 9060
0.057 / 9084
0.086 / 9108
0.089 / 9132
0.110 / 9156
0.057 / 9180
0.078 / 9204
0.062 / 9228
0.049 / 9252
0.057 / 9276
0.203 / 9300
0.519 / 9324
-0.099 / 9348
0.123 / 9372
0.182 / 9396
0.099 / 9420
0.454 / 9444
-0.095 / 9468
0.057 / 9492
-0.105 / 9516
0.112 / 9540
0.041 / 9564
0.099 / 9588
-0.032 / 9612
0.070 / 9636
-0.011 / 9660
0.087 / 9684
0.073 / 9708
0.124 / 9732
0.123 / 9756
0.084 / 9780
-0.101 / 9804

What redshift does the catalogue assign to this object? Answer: 1.208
